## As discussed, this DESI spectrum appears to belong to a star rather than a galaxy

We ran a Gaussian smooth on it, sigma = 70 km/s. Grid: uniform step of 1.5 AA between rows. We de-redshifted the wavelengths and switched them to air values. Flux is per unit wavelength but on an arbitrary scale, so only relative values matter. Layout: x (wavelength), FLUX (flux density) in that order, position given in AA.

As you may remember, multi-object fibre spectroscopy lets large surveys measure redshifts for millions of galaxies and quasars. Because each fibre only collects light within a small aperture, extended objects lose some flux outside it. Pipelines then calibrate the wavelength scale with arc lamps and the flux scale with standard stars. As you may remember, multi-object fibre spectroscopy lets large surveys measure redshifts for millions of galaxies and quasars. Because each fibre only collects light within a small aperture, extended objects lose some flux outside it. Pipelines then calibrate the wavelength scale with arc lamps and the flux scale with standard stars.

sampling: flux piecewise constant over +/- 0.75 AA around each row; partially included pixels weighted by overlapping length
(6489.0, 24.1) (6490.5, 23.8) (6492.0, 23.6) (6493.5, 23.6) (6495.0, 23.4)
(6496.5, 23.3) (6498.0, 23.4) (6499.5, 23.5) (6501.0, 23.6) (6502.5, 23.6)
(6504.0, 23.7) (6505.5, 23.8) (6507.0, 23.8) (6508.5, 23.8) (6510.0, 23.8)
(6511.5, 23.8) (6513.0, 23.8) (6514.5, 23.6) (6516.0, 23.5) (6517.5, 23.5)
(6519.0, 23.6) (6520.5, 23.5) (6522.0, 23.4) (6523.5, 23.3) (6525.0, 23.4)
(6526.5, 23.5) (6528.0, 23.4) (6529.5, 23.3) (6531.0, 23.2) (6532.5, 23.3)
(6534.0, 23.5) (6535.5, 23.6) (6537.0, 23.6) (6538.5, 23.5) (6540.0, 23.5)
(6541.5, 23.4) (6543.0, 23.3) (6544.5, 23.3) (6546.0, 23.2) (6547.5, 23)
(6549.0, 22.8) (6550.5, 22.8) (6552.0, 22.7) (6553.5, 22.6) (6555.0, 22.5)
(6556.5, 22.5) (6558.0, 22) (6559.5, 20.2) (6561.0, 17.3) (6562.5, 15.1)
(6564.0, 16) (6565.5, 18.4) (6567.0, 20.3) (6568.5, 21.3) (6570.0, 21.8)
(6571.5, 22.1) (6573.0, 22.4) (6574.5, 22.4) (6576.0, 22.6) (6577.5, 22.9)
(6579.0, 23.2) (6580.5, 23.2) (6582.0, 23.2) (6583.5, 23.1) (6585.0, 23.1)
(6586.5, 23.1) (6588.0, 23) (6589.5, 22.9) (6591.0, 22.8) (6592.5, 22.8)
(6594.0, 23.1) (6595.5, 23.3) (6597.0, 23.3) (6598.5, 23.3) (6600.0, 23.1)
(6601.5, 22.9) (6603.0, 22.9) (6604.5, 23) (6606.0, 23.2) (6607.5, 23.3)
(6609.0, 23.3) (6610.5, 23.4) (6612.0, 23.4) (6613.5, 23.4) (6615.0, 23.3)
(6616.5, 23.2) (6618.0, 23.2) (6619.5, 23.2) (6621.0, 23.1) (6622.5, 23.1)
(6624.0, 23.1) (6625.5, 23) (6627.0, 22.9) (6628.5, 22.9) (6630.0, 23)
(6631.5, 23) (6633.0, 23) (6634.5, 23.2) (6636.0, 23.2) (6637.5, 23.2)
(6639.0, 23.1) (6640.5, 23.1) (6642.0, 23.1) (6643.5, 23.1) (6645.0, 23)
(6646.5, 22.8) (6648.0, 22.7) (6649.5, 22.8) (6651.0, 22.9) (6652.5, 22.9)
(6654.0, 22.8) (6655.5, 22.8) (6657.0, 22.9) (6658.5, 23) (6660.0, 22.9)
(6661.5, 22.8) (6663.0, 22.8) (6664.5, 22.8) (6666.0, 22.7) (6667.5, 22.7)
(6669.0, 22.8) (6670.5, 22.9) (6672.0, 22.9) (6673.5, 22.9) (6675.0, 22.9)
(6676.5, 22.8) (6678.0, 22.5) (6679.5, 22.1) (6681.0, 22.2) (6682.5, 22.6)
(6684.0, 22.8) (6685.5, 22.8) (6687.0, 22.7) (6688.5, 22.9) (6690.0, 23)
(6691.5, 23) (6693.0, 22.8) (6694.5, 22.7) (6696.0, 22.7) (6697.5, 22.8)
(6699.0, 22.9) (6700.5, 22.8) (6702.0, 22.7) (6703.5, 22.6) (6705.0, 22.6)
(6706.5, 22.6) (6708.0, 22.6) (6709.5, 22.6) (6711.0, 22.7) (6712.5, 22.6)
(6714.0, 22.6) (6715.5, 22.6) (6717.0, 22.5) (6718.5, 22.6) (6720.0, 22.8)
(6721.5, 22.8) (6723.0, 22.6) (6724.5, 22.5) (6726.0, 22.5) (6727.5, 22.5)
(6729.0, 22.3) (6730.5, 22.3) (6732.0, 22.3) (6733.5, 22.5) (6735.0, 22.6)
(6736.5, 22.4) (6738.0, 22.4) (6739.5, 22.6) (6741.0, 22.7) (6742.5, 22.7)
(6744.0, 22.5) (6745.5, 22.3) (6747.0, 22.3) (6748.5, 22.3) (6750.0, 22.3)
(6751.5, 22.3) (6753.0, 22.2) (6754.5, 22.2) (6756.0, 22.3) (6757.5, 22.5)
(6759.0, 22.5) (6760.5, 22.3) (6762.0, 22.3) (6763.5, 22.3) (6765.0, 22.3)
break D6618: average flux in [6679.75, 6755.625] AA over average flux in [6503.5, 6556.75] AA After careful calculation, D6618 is 0.97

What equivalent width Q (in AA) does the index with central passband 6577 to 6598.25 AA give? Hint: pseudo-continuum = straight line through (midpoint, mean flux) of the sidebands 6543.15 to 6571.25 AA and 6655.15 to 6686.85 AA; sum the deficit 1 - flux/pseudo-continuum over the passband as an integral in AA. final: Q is -1.6 AA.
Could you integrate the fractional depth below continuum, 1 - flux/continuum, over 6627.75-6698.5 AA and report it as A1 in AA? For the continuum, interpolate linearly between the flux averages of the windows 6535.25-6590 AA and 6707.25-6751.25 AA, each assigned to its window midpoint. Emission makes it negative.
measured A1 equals -1.7 AA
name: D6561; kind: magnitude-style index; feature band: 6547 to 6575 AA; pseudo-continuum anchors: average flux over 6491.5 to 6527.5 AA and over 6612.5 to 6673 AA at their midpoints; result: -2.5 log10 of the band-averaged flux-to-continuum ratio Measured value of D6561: 0.12 mag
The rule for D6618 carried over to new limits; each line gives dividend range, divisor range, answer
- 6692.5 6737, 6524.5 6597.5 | 1.01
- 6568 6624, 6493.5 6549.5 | 0.98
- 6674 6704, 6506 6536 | 0.97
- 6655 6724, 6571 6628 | 0.99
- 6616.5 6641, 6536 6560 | 1.01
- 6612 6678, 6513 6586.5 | 1.02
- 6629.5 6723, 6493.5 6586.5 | 1.01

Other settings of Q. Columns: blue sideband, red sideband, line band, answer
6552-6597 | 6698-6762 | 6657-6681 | -0.6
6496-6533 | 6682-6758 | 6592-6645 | -0.2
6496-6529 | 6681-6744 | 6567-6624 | 0.6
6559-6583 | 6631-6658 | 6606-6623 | -0.9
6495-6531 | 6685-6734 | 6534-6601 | 3.1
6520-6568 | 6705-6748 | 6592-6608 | -0.6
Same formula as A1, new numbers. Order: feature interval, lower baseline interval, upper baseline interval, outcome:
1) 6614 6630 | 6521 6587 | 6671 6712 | -0.43 AA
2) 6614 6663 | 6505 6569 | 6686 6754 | -1.00 AA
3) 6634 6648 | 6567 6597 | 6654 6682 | -0.21 AA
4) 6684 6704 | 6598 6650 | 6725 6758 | -0.10 AA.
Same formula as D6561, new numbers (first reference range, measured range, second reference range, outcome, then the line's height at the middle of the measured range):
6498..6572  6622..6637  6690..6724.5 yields -0.02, 22.6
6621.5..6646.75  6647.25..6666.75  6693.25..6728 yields 0.00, 22.9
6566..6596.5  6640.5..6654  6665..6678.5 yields -0.01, 22.7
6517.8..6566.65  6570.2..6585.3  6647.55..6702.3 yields -0.02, 22.4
